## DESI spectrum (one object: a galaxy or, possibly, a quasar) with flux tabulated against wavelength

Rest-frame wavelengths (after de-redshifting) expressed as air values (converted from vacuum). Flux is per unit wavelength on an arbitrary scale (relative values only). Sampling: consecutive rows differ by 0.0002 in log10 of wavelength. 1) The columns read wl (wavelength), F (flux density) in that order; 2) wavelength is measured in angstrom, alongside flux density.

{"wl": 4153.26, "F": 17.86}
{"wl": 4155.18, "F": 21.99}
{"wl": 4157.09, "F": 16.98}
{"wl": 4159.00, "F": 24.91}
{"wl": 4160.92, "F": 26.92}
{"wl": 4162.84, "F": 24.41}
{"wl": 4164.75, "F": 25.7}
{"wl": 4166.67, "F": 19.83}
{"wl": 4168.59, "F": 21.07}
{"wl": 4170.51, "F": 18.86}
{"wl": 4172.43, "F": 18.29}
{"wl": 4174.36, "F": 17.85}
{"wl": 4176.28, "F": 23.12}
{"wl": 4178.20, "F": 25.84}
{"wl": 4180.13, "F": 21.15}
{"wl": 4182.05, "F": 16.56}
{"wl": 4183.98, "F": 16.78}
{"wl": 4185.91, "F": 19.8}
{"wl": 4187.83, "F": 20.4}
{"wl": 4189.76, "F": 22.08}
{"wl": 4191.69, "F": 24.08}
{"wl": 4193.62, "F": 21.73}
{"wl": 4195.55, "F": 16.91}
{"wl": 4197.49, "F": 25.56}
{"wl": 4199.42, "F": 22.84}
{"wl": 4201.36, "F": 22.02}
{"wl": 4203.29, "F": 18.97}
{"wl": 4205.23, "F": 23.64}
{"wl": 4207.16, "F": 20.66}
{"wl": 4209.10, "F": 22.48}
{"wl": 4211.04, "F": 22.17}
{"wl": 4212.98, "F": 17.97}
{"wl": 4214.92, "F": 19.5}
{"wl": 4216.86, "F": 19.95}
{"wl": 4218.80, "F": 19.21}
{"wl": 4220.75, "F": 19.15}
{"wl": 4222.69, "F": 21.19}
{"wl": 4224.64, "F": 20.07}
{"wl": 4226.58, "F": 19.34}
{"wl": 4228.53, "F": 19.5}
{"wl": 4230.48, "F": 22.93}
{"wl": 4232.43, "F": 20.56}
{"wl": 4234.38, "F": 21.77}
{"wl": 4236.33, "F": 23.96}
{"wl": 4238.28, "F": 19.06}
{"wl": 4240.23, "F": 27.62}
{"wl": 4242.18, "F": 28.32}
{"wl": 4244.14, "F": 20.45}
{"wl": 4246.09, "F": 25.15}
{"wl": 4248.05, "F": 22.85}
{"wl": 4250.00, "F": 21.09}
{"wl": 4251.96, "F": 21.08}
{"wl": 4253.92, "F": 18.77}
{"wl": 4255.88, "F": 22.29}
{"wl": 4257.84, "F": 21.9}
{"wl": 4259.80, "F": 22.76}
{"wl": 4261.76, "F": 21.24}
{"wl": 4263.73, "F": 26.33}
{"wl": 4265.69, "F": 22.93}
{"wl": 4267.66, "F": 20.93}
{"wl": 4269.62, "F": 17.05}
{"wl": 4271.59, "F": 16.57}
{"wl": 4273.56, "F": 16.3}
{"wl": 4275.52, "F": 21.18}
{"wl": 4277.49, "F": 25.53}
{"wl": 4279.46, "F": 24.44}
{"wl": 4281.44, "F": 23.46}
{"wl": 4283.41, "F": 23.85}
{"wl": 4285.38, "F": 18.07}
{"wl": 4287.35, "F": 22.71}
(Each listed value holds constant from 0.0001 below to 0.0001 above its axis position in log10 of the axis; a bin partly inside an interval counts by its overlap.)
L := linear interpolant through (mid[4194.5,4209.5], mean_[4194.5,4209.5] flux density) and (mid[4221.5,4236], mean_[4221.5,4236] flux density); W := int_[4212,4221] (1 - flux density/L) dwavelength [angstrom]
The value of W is 0.9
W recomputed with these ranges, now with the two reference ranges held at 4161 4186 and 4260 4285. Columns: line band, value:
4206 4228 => 1.1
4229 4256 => -1.4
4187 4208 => -0.6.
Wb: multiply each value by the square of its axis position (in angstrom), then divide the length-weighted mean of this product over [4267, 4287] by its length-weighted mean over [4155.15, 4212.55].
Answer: 1.0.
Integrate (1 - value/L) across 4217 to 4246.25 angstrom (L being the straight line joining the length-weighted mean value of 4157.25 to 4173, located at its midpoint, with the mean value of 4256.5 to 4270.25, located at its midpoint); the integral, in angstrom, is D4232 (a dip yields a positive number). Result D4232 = 0.49 angstrom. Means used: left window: 22.3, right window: 22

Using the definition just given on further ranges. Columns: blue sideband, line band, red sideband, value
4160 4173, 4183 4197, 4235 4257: 1.24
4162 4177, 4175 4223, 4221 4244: 1.35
